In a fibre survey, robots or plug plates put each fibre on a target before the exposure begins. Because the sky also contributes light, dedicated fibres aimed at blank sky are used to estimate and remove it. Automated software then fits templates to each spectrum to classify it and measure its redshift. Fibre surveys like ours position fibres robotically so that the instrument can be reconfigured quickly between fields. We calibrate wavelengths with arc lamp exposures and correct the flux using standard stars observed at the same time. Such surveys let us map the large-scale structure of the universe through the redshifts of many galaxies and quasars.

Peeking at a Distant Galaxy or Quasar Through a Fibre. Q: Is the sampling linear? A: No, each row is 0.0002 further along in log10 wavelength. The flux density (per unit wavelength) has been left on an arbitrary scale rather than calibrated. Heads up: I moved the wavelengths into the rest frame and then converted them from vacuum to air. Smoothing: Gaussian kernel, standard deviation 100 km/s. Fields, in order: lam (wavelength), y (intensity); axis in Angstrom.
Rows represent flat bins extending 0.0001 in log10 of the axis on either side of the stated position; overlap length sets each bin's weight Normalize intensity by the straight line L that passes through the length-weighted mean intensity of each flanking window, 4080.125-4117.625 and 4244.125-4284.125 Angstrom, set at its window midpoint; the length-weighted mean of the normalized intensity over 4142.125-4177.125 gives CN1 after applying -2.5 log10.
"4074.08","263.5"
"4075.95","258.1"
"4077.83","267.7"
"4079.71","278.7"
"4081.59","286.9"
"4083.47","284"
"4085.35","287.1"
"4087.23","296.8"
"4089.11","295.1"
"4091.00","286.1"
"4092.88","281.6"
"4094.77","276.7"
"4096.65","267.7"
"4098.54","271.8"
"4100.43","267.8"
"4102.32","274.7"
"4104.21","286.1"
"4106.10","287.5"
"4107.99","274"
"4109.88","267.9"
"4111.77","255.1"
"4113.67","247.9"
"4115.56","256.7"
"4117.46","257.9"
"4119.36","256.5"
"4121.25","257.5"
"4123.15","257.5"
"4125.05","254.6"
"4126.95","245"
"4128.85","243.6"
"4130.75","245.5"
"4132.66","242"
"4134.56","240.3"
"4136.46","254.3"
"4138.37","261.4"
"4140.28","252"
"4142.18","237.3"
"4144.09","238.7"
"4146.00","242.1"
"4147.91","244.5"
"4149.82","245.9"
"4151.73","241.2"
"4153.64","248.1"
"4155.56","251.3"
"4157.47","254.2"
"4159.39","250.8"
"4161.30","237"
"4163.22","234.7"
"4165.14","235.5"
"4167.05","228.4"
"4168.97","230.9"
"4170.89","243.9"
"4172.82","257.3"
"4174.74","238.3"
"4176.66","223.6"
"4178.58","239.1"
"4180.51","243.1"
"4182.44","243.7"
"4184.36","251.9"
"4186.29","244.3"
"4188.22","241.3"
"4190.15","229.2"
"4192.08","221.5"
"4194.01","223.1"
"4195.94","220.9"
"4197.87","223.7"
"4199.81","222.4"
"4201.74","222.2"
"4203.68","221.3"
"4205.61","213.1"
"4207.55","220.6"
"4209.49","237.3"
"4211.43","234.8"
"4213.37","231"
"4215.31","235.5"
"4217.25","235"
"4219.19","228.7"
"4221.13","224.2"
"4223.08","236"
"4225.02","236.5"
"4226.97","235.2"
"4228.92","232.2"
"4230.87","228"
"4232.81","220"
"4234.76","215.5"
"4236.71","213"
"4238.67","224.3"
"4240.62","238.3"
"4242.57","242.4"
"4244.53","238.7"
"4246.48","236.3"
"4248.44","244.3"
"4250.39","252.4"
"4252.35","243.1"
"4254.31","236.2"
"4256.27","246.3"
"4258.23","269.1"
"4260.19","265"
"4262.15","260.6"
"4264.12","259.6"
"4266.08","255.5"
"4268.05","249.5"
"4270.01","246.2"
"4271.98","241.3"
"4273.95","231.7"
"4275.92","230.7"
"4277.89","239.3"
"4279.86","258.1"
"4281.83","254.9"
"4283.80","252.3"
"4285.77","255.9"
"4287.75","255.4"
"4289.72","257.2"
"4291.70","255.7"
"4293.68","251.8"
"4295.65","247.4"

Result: 0.10 mag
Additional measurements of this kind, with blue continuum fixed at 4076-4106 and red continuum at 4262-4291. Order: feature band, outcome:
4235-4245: 0.12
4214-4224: 0.12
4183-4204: 0.15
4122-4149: 0.11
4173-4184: 0.11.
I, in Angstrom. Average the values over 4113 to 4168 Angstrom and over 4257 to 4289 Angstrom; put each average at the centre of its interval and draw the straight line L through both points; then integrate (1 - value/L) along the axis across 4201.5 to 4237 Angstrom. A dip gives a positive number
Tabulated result 3.1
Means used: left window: 247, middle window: 228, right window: 252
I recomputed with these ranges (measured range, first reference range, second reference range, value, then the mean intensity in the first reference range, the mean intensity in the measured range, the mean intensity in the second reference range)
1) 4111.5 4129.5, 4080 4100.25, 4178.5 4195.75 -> 1.0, 283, 253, 237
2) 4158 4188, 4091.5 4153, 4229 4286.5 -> 1.4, 257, 240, 243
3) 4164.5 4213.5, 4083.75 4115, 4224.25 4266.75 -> 4.2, 276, 232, 241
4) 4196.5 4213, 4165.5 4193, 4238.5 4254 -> 1.0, 238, 225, 241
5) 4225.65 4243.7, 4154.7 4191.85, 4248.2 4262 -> 1.5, 241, 228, 252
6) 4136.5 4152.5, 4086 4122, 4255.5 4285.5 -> 1.3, 272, 246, 251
